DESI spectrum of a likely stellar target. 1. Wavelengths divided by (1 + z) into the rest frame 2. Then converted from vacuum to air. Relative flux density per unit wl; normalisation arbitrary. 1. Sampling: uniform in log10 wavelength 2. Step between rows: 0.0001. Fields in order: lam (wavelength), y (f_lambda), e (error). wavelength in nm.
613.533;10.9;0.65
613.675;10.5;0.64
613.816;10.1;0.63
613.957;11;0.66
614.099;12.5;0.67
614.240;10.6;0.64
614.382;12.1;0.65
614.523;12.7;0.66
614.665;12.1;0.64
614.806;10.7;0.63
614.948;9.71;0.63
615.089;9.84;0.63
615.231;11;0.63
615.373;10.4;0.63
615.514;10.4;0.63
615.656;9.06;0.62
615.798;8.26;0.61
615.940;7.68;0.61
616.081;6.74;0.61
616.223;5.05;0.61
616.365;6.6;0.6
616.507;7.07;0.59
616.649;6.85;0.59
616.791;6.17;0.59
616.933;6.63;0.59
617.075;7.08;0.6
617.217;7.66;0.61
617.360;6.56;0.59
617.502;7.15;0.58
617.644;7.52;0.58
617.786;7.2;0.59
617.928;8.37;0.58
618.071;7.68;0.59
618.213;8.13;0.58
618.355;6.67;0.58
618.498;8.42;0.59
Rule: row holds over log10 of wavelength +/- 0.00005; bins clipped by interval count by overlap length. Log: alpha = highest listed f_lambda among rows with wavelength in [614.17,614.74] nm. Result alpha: 12.7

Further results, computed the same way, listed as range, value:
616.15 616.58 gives 7.07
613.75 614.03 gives 11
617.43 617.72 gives 7.52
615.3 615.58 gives 10.4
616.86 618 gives 8.37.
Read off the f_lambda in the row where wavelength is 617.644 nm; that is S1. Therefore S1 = 7.52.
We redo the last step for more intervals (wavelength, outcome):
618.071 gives 7.68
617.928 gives 8.37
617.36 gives 6.56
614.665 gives 12.1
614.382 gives 12.1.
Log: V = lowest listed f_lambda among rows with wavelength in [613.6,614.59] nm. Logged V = 10.1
